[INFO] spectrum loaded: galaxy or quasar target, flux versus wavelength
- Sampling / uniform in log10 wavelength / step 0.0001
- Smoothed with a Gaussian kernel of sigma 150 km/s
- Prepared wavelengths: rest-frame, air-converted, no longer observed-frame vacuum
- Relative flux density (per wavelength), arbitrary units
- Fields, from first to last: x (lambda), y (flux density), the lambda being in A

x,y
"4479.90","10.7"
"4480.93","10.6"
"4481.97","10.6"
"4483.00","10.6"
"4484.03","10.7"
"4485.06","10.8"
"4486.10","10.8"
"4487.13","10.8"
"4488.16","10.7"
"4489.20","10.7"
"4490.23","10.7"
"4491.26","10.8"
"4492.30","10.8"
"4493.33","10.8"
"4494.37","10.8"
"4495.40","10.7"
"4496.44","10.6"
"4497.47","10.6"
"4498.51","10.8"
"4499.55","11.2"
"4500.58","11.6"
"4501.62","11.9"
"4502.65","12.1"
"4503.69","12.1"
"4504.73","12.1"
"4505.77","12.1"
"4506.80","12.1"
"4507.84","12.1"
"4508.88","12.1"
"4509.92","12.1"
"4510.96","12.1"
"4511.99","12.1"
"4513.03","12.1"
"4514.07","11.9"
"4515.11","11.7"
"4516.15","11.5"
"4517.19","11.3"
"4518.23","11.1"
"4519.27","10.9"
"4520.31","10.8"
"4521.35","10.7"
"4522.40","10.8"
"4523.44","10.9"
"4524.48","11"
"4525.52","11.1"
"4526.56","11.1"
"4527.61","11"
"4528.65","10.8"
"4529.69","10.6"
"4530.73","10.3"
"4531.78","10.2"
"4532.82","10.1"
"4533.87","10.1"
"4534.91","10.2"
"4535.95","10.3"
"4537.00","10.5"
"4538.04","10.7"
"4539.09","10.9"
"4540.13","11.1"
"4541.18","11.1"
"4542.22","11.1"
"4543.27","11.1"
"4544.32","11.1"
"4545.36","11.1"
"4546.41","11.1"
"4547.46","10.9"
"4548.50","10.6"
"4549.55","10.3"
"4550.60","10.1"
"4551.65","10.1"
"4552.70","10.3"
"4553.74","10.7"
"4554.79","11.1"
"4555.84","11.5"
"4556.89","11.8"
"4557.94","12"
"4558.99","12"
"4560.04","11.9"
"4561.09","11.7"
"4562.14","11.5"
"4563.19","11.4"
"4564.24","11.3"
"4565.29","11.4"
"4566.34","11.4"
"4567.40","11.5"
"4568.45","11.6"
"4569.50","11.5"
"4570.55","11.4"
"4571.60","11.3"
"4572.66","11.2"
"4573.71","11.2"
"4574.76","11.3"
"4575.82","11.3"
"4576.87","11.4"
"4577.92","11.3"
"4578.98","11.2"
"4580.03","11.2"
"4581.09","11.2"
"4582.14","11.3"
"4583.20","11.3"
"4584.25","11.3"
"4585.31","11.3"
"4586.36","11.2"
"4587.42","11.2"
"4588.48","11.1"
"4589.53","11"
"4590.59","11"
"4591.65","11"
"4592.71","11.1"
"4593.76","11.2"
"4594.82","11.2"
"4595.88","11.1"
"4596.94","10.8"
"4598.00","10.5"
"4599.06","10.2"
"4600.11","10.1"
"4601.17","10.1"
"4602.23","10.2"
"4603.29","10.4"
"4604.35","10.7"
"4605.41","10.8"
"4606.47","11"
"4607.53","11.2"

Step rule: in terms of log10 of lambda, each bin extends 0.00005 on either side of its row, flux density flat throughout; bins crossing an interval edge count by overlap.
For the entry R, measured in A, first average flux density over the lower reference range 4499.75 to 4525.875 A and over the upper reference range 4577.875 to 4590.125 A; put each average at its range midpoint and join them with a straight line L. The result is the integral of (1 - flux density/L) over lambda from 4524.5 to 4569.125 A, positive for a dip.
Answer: 1.7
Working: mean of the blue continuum 11.6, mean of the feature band 11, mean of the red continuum 11.2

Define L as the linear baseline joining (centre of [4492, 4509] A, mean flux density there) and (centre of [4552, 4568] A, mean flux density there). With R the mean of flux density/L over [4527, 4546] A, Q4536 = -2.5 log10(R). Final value 0.07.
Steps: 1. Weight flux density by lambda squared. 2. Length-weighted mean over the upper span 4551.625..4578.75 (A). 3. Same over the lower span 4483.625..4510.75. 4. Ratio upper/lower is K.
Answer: 1.04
